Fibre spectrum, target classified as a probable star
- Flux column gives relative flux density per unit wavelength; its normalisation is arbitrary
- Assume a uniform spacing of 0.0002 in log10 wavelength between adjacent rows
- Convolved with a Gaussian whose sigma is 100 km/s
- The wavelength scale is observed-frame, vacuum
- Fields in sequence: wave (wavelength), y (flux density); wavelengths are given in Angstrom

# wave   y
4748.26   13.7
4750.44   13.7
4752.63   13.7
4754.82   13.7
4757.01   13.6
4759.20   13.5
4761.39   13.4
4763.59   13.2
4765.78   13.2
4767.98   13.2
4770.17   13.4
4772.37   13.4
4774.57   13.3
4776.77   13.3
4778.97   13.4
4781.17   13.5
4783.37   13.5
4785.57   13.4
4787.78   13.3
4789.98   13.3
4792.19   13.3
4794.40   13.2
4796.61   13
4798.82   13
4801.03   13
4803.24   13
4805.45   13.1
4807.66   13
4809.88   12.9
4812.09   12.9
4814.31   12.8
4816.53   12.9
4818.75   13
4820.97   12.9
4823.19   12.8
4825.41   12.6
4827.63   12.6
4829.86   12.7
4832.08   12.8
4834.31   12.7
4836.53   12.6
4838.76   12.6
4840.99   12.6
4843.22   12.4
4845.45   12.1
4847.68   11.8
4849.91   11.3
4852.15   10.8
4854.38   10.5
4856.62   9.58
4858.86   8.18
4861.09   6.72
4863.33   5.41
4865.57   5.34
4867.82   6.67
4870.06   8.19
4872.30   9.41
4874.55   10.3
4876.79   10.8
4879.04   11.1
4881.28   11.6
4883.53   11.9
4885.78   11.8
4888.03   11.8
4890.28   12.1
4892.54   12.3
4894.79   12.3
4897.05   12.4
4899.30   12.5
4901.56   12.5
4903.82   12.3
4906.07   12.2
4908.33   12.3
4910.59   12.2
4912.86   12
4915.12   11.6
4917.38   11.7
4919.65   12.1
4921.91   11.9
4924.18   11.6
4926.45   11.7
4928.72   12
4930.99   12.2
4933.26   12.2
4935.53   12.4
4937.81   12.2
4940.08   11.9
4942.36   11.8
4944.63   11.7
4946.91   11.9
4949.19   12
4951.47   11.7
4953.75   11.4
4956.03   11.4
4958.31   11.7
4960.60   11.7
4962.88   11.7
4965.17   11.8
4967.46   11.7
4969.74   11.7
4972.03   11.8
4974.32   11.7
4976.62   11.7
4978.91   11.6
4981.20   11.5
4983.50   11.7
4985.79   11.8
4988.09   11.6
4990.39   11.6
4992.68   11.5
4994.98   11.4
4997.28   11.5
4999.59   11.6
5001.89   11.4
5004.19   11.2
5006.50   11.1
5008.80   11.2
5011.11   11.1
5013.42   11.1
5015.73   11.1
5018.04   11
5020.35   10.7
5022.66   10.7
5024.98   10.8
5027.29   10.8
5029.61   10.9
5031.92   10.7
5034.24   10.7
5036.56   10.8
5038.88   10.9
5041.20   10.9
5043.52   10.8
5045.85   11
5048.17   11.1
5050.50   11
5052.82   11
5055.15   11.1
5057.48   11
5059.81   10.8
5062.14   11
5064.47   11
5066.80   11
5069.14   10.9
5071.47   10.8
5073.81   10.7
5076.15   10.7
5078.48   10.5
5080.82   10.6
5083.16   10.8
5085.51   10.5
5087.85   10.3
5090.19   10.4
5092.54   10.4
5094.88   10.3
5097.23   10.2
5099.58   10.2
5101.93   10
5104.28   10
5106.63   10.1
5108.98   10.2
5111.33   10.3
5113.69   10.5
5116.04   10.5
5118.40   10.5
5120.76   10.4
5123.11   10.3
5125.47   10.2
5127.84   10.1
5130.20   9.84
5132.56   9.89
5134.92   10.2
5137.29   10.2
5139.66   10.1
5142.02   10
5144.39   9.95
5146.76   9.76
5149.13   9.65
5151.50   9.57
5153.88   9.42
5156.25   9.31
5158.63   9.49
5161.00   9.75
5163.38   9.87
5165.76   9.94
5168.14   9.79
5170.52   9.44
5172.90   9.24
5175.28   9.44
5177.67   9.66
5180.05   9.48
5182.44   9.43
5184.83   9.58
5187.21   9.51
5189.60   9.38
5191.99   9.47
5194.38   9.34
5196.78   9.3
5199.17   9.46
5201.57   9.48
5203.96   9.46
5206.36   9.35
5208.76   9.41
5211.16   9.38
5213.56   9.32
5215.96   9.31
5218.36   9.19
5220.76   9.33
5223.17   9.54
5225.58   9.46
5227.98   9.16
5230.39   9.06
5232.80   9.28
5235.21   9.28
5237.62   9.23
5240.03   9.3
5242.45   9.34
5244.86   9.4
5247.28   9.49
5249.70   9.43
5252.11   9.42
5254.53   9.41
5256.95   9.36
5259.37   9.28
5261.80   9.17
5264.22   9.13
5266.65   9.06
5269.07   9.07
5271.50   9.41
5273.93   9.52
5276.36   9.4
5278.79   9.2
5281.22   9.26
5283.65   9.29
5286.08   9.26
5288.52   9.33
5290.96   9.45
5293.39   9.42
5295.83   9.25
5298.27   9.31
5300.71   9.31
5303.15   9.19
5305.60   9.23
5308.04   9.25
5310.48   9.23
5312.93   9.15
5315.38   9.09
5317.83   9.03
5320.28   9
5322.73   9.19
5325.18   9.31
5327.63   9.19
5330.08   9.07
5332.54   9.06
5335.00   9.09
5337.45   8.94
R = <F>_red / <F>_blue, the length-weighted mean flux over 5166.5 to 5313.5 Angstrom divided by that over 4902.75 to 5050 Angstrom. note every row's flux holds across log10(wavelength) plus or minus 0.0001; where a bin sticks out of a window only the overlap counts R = 0.81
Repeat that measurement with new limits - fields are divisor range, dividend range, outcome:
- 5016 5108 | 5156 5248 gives 0.88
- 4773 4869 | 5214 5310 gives 0.78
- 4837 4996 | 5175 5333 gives 0.82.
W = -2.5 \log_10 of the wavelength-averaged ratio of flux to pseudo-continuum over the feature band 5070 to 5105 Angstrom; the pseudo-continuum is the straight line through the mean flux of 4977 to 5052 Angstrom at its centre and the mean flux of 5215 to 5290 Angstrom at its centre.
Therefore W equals 0.02 mag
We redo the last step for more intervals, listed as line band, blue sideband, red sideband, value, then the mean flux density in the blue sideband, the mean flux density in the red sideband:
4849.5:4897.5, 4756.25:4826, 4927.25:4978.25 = 0.242 mag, 13.2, 11.8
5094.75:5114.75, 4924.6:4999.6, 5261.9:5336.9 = 0.051 mag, 11.8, 9.22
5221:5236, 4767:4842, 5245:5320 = 0.046 mag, 13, 9.28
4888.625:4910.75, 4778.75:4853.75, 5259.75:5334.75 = -0.014 mag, 12.8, 9.23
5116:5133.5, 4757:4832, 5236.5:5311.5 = 0.031 mag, 13.1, 9.3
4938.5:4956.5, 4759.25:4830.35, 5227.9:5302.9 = 0.012 mag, 13.1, 9.3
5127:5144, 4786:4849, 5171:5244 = -0.004 mag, 12.8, 9.37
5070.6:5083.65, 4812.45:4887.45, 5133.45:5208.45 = -0.070 mag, 11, 9.61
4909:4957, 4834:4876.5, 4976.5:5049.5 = -0.132 mag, 9.92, 11.2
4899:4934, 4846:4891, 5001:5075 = -0.191 mag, 9.78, 10.9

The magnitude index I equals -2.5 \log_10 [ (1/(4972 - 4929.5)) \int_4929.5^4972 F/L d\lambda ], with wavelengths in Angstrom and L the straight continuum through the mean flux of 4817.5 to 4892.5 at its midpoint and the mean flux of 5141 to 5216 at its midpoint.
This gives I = -0.129 mag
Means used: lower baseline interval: 10.9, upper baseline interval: 9.53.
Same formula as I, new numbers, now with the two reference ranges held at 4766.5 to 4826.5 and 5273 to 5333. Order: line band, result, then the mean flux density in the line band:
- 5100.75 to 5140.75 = 0.046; 10.2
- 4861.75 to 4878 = 0.490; 7.99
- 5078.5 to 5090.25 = 0.040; 10.5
